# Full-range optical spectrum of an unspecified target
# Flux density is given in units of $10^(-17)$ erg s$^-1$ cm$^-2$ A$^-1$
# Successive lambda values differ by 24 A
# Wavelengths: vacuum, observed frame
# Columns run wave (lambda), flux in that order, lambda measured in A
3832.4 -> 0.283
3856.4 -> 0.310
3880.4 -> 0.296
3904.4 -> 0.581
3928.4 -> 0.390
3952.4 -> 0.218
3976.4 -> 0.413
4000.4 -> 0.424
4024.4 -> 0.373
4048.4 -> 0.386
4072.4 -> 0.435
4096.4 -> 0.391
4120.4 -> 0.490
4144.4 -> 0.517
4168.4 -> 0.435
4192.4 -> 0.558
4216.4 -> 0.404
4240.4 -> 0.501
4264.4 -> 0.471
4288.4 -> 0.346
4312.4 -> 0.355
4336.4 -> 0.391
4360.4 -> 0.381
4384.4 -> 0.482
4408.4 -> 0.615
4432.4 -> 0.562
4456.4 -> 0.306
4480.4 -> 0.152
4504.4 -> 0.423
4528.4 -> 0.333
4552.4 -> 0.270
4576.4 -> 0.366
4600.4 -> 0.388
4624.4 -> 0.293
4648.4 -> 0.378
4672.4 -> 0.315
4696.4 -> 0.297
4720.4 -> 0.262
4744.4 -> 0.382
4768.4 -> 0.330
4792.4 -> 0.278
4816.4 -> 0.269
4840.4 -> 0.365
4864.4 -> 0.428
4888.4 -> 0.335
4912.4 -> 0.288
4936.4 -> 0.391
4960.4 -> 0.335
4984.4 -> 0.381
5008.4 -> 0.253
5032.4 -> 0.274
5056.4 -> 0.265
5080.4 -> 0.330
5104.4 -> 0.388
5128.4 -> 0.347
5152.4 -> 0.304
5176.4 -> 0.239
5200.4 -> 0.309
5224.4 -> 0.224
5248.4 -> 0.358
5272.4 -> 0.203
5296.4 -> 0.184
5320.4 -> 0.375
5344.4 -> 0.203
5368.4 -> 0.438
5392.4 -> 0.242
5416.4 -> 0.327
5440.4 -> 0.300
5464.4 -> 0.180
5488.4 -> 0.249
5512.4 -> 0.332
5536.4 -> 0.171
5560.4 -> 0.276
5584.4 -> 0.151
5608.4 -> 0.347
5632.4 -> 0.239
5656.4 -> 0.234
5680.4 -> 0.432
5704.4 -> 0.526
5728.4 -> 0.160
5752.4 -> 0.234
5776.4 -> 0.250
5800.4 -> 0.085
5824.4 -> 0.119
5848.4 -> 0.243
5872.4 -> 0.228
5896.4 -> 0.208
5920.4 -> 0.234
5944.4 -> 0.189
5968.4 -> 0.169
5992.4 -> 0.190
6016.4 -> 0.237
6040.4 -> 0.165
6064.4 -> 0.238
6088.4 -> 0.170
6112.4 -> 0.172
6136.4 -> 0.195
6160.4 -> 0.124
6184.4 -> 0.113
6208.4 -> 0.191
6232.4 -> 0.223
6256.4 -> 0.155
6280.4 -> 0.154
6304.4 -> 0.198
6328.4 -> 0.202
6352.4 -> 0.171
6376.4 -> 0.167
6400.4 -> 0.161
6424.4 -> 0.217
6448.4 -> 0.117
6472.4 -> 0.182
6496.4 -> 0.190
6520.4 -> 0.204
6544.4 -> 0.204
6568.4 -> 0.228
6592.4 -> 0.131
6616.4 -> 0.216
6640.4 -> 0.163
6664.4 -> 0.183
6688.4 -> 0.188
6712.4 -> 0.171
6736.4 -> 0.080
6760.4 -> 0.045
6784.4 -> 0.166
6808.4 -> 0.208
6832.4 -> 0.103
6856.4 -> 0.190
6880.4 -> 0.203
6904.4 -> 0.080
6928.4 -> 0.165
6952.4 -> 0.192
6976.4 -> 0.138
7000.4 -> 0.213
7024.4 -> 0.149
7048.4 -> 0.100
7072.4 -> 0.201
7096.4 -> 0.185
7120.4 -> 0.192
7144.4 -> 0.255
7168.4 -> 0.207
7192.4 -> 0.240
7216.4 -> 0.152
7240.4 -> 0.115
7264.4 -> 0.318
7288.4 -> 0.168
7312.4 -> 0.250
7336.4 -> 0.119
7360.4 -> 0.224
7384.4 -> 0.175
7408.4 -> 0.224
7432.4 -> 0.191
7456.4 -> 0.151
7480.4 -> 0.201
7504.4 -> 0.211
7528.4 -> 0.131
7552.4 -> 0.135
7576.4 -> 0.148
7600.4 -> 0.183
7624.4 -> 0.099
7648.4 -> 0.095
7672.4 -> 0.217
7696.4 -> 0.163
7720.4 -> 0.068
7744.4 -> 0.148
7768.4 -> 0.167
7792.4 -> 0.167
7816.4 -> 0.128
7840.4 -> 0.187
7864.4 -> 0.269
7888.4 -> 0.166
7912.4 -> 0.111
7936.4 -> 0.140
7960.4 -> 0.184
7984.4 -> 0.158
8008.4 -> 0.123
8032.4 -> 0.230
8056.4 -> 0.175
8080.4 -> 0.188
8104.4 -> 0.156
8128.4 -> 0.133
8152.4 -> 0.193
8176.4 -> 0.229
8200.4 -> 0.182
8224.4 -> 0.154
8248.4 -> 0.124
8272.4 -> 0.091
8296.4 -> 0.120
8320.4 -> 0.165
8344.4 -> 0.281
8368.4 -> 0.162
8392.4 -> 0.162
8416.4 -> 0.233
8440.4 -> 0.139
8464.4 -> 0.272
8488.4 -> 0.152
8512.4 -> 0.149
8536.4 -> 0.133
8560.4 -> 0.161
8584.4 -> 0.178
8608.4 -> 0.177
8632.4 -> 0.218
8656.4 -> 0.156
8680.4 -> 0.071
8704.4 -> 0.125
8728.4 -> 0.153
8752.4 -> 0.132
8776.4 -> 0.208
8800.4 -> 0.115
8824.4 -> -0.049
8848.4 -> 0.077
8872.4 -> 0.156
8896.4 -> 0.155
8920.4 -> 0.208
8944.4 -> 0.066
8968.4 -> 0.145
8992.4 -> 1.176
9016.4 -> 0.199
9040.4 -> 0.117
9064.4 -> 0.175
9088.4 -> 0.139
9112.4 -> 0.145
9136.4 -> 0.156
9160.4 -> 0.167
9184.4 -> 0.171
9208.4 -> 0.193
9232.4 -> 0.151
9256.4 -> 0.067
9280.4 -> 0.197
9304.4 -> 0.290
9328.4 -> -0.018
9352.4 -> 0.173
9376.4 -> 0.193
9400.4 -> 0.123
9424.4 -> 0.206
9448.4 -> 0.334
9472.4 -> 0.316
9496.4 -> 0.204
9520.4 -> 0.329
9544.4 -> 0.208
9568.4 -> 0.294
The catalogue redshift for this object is 1.412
